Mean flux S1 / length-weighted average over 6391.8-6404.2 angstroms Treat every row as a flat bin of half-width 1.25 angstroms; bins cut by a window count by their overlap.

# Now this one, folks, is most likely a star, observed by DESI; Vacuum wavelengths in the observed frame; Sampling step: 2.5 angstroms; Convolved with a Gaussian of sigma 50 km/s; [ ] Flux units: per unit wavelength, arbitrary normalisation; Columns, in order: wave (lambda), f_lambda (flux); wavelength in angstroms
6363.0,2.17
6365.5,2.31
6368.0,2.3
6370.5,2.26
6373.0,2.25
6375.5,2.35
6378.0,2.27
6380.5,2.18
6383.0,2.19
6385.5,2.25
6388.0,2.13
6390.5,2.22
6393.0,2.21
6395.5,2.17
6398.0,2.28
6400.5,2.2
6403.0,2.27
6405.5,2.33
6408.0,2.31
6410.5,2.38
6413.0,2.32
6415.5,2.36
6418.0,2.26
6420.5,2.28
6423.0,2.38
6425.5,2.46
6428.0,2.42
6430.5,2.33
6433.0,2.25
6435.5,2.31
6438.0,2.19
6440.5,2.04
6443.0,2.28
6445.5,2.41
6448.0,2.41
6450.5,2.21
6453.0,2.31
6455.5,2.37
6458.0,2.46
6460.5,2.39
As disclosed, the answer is 2.23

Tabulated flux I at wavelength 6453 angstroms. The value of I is 2.31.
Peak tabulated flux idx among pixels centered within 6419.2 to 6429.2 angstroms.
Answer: 2.46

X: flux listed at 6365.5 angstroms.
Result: 2.31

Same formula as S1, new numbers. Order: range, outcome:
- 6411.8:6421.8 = 2.31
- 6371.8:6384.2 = 2.25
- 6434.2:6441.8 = 2.18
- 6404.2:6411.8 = 2.34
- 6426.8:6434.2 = 2.33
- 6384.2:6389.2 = 2.19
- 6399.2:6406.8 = 2.27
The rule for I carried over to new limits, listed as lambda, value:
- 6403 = 2.27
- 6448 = 2.41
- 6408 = 2.31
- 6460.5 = 2.39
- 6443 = 2.28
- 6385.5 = 2.25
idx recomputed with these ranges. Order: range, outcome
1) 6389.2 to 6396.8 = 2.22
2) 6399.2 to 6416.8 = 2.38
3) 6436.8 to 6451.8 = 2.41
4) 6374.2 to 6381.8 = 2.35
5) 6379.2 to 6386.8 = 2.25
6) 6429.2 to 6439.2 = 2.33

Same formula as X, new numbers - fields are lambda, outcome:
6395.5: 2.17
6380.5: 2.18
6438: 2.19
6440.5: 2.04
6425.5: 2.46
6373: 2.25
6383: 2.19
